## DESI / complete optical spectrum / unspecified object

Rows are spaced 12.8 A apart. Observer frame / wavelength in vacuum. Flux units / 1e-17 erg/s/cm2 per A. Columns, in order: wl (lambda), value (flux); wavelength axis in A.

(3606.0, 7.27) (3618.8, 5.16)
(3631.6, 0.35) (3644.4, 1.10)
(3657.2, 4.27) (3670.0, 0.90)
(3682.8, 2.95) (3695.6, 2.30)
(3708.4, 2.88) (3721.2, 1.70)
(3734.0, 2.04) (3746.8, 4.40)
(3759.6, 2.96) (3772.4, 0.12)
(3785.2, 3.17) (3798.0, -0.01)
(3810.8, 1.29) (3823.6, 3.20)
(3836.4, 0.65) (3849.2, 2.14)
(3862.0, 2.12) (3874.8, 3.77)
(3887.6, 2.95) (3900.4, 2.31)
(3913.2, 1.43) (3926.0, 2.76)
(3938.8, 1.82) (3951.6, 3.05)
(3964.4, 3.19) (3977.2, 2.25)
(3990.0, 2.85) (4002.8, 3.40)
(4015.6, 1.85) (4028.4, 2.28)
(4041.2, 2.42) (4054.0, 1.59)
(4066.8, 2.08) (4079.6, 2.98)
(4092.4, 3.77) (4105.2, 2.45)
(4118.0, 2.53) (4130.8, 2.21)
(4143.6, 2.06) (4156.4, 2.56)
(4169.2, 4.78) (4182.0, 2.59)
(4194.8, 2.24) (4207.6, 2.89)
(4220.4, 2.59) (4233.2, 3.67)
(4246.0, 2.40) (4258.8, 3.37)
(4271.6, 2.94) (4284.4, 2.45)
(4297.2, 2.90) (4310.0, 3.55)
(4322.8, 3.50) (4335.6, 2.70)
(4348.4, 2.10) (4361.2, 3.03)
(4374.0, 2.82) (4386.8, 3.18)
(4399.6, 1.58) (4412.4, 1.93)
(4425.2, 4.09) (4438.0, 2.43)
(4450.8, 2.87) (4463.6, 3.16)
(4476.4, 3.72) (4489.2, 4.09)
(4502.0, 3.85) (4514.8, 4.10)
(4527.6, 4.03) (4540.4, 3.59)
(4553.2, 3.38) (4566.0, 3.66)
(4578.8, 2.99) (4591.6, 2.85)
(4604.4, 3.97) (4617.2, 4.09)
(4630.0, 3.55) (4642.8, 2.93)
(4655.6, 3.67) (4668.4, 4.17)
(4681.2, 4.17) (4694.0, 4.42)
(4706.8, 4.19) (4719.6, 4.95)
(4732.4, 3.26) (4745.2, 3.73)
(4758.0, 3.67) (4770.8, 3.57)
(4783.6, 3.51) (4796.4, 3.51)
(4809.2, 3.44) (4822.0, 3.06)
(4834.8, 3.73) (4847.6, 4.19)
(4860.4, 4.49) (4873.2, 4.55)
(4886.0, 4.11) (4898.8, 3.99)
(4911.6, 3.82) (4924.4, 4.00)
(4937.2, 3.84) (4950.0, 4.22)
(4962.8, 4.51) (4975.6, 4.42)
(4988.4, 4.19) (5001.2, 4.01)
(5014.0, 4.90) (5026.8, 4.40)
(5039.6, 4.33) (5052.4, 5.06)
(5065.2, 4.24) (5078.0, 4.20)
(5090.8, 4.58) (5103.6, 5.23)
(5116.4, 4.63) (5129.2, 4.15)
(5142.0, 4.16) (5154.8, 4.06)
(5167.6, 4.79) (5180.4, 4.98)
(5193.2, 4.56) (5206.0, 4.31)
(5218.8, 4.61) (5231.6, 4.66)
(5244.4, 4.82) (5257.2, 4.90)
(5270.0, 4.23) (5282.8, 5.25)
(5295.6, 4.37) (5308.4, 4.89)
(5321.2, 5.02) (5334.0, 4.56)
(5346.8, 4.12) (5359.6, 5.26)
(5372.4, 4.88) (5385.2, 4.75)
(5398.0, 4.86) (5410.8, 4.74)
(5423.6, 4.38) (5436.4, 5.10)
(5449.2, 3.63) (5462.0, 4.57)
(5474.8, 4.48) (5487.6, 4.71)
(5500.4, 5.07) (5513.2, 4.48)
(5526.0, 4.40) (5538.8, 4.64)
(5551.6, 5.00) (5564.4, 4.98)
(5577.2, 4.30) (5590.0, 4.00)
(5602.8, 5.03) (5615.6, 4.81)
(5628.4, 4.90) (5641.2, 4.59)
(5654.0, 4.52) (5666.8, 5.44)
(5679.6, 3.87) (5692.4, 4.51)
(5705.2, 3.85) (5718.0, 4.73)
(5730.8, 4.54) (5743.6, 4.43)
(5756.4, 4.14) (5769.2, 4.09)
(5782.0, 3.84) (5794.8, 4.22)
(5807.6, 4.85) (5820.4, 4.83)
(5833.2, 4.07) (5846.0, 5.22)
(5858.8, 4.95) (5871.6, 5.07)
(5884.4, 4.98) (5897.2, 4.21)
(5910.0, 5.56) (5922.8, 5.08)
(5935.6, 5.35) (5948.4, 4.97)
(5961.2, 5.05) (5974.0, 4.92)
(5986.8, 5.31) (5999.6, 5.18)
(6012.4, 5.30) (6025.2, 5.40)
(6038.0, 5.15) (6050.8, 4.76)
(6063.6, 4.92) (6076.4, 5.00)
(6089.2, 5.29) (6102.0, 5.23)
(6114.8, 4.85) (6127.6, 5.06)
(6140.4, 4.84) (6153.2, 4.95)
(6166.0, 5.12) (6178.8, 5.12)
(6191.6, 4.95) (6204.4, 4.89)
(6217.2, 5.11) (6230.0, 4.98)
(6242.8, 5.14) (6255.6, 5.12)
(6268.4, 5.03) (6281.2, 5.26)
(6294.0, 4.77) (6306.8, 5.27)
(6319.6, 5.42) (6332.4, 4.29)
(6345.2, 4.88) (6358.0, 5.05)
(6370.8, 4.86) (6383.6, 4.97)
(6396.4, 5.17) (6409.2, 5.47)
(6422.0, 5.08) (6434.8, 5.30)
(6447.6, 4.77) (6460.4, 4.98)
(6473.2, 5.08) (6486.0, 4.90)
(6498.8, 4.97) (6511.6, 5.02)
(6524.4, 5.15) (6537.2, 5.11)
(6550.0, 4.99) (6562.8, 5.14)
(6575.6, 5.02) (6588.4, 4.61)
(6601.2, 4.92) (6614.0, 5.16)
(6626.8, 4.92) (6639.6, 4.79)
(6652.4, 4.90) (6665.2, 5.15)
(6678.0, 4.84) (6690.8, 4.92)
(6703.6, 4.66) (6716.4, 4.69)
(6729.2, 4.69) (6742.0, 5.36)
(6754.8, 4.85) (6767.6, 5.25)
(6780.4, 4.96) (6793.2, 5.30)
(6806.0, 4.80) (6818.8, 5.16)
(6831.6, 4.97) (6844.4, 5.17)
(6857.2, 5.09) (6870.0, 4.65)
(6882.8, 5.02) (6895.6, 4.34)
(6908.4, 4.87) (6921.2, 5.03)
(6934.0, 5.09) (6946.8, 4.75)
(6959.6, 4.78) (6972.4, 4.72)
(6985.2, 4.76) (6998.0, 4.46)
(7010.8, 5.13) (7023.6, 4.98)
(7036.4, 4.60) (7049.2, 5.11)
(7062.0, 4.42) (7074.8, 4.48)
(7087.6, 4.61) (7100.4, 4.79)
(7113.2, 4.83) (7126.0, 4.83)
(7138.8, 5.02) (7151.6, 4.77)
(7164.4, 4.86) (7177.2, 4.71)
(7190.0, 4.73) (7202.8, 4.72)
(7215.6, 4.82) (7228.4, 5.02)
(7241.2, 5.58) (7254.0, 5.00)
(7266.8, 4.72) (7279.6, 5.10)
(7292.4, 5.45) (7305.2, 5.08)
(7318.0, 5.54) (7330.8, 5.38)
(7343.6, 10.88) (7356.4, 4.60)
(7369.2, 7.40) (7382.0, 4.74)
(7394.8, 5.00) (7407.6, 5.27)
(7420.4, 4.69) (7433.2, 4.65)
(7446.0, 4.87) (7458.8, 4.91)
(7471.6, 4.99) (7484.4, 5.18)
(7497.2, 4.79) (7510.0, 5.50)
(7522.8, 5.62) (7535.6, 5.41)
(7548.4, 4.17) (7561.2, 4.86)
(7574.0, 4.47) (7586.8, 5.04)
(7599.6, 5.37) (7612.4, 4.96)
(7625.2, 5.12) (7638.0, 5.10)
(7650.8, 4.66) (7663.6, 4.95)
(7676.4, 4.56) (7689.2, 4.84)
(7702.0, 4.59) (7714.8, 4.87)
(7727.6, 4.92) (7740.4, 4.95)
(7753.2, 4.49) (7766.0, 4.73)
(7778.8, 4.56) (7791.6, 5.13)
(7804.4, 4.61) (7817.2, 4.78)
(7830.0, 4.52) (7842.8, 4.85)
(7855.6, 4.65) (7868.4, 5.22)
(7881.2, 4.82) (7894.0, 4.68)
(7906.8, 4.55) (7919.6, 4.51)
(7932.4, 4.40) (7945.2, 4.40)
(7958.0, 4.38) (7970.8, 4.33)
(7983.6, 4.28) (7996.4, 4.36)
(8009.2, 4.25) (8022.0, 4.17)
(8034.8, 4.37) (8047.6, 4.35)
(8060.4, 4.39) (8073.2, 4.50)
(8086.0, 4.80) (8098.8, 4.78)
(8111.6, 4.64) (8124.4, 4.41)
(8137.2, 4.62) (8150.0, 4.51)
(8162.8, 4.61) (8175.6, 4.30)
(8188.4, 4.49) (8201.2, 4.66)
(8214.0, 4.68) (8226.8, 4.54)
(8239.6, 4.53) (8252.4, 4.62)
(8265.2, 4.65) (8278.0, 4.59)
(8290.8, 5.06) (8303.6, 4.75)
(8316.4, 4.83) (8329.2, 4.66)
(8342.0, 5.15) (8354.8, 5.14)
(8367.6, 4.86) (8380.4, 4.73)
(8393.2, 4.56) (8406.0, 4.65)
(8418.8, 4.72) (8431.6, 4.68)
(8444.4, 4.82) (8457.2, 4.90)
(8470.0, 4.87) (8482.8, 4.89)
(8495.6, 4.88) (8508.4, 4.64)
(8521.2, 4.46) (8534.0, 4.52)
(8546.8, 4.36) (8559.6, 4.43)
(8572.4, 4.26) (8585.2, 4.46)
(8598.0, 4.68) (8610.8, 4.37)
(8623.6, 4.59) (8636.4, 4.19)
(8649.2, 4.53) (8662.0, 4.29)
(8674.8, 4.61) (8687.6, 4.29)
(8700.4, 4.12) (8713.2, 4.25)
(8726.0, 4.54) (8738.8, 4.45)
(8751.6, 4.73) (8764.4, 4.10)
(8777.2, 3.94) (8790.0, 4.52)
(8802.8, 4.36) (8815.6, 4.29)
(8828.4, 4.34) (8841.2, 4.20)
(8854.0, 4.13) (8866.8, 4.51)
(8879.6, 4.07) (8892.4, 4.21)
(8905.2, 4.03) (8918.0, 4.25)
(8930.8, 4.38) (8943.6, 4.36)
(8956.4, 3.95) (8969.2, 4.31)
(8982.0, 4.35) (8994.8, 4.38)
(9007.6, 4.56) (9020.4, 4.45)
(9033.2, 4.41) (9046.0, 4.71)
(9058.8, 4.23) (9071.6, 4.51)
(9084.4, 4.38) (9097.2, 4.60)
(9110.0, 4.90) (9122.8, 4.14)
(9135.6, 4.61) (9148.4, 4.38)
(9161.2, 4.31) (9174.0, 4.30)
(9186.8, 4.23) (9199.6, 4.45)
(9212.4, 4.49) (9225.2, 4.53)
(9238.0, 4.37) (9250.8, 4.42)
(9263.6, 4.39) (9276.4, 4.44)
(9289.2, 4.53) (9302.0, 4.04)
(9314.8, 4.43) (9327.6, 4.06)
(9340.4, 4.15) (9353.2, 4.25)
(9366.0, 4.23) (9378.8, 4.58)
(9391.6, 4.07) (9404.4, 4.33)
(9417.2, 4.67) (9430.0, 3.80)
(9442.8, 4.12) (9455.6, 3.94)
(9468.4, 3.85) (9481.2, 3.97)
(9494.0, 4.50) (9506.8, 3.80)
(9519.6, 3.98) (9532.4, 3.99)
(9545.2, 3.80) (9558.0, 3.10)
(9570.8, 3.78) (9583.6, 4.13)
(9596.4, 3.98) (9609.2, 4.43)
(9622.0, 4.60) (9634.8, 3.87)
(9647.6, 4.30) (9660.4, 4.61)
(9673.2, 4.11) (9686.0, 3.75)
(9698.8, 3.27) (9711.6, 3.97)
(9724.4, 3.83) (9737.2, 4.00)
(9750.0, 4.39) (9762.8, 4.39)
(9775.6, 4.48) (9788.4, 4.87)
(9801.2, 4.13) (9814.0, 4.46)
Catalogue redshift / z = 0.12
